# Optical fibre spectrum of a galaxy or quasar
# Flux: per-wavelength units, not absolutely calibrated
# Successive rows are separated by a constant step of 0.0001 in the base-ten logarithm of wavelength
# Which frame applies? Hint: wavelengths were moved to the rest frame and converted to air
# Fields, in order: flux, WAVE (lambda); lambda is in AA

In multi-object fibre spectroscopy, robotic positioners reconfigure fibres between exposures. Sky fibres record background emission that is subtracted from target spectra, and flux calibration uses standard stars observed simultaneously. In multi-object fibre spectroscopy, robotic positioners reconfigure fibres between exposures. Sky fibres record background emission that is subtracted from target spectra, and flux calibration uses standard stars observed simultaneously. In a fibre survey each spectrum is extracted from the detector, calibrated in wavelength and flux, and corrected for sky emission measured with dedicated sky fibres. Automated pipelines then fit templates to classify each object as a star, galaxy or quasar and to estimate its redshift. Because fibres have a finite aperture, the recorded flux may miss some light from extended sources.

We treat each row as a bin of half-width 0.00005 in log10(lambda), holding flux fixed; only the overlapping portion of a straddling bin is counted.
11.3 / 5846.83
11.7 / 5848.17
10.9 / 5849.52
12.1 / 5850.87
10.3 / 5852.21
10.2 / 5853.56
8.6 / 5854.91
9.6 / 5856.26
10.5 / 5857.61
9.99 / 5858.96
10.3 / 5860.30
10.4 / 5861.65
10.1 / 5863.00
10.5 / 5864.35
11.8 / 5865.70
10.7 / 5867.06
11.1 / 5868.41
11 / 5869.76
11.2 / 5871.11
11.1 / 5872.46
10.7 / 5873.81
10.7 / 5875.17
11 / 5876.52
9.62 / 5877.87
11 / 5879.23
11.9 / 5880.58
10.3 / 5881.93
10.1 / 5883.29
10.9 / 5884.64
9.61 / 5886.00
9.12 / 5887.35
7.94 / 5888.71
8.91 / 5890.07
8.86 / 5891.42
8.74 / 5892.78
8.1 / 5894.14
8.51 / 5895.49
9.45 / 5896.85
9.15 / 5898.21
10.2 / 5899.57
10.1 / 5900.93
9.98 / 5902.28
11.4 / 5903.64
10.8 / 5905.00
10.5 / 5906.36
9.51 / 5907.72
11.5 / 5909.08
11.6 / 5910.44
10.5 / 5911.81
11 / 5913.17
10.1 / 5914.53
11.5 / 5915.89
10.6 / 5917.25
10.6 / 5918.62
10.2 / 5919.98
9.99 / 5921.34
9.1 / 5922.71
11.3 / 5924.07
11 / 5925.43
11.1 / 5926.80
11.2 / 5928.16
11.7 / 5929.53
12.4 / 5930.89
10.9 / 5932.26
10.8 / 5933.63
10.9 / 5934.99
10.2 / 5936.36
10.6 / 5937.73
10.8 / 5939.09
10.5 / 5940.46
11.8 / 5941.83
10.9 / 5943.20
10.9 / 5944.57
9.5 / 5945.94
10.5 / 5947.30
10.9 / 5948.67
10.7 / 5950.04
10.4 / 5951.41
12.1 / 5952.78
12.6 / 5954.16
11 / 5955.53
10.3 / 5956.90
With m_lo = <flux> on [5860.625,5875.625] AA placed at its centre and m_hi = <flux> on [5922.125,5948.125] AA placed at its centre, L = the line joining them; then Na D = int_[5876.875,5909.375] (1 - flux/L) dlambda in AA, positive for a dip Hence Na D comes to 3.02 AA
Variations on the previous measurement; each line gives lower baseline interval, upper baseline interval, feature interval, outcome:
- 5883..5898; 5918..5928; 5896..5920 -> -1.5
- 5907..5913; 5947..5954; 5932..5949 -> 0.4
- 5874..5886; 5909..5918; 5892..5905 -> 1.5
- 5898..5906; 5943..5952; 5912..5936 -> -0.9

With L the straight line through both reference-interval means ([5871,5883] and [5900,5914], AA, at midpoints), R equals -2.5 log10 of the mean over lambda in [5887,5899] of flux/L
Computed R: 0.22 mag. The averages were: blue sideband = 10.8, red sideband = 10.7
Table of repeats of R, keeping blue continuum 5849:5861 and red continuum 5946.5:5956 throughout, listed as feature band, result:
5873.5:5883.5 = -0.02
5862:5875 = -0.05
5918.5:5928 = 0.04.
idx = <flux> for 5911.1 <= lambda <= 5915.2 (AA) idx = 10.5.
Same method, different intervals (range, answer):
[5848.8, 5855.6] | 10.4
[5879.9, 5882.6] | 11.1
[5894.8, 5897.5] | 8.99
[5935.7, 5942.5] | 10.8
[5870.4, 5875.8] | 10.9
